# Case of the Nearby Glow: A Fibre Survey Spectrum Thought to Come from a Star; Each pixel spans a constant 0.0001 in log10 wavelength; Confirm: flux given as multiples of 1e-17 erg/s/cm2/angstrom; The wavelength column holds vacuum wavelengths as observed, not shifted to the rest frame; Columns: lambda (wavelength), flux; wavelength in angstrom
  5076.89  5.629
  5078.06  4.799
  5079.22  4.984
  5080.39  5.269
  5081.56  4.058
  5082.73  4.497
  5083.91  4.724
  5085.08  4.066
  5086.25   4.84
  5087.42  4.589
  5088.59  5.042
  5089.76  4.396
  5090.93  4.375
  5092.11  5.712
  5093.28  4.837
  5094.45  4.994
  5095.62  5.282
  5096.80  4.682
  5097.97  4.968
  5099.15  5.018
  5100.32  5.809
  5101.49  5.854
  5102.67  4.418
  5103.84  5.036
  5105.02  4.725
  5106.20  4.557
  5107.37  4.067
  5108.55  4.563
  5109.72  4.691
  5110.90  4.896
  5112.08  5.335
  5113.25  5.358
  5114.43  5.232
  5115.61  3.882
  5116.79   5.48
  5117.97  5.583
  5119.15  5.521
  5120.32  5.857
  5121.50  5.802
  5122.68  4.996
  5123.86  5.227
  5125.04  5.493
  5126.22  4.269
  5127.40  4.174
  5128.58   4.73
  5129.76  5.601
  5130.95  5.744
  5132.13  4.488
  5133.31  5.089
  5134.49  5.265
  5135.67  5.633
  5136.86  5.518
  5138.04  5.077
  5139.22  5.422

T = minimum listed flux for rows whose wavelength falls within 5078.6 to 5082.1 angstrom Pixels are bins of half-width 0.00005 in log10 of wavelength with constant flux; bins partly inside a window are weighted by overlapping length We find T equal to 4.058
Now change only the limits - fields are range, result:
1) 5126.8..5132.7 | 4.174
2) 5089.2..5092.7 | 4.375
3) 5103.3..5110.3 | 4.067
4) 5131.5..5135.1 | 4.488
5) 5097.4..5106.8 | 4.418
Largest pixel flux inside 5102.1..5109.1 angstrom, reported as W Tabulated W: 5.036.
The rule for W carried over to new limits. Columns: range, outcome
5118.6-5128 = 5.857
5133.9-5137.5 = 5.633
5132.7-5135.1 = 5.265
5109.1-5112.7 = 5.335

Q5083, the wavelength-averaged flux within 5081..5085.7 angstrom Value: 4.33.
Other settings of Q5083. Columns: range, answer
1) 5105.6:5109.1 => 4.39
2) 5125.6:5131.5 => 4.9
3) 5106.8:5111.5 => 4.55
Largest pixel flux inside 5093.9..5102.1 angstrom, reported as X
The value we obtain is 5.854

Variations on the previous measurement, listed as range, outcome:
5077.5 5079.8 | 4.984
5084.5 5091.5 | 5.042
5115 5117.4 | 5.48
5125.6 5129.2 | 4.73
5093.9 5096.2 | 5.282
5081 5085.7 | 4.724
